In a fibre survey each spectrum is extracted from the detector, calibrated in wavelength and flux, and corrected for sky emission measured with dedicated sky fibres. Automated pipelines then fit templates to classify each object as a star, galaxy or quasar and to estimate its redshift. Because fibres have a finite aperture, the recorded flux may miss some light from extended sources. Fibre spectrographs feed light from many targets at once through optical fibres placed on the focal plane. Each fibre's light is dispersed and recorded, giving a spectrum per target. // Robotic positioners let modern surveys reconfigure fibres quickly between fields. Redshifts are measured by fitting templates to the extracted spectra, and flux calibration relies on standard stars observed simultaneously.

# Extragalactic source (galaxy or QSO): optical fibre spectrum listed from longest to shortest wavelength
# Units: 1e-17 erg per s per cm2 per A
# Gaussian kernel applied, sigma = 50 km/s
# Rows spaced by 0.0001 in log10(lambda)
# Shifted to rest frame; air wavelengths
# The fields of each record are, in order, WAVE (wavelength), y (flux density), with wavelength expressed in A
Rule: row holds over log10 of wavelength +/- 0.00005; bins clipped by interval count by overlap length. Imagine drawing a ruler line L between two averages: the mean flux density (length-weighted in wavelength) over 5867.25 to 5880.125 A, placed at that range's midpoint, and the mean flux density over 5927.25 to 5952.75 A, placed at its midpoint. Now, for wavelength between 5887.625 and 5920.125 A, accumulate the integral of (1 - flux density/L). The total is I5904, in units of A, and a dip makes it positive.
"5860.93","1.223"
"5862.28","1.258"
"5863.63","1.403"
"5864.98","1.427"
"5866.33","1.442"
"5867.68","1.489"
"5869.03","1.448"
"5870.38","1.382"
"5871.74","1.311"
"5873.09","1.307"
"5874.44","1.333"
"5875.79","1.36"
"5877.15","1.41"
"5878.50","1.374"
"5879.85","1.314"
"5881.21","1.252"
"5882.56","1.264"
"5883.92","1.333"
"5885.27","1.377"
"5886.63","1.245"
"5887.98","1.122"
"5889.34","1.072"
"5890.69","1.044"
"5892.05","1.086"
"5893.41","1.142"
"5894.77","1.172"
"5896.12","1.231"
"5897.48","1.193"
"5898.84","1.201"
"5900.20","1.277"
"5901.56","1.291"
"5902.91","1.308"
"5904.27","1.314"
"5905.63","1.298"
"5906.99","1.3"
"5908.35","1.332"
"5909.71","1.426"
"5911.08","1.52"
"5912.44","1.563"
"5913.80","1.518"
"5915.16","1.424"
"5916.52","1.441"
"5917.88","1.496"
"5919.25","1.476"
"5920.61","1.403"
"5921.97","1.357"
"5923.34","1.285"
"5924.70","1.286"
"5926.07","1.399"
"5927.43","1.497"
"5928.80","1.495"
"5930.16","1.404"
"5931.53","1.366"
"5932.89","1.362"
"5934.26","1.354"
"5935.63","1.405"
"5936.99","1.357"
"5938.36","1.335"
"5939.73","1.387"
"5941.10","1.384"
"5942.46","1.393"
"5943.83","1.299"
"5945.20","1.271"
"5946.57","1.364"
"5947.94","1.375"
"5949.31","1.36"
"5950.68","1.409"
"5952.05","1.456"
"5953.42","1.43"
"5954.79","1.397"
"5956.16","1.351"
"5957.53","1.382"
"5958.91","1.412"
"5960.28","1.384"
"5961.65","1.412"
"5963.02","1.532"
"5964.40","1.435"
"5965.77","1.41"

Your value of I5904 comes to 1.69 A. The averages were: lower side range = 1.37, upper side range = 1.38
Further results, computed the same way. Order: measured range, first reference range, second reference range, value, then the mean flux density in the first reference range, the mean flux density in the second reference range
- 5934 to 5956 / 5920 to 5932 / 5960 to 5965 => 0.69 A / 1.39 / 1.45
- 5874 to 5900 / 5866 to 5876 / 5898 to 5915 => 2.58 A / 1.38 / 1.36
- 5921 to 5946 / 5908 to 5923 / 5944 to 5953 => 0.65 A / 1.45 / 1.37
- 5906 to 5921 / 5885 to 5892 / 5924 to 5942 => -1.85 A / 1.15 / 1.39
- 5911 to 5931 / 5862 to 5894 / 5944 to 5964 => -1.21 A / 1.3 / 1.39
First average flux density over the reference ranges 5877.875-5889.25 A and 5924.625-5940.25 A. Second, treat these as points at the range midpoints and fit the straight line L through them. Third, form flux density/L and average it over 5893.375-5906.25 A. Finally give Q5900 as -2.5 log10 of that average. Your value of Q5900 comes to 0.05 mag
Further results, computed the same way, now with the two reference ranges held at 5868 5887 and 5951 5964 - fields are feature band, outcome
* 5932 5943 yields 0.020 mag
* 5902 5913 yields -0.007 mag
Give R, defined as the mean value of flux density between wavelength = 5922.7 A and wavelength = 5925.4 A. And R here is 1.29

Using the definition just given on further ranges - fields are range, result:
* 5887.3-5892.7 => 1.08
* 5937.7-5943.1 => 1.38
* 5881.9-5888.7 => 1.27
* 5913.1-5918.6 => 1.47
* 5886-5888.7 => 1.18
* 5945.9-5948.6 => 1.37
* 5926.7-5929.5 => 1.5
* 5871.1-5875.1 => 1.32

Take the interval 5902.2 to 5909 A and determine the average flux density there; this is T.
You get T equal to 1.31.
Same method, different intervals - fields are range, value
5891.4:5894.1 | 1.11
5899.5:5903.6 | 1.29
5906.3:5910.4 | 1.35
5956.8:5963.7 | 1.42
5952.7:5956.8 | 1.39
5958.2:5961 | 1.4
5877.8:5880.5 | 1.35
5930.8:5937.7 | 1.37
